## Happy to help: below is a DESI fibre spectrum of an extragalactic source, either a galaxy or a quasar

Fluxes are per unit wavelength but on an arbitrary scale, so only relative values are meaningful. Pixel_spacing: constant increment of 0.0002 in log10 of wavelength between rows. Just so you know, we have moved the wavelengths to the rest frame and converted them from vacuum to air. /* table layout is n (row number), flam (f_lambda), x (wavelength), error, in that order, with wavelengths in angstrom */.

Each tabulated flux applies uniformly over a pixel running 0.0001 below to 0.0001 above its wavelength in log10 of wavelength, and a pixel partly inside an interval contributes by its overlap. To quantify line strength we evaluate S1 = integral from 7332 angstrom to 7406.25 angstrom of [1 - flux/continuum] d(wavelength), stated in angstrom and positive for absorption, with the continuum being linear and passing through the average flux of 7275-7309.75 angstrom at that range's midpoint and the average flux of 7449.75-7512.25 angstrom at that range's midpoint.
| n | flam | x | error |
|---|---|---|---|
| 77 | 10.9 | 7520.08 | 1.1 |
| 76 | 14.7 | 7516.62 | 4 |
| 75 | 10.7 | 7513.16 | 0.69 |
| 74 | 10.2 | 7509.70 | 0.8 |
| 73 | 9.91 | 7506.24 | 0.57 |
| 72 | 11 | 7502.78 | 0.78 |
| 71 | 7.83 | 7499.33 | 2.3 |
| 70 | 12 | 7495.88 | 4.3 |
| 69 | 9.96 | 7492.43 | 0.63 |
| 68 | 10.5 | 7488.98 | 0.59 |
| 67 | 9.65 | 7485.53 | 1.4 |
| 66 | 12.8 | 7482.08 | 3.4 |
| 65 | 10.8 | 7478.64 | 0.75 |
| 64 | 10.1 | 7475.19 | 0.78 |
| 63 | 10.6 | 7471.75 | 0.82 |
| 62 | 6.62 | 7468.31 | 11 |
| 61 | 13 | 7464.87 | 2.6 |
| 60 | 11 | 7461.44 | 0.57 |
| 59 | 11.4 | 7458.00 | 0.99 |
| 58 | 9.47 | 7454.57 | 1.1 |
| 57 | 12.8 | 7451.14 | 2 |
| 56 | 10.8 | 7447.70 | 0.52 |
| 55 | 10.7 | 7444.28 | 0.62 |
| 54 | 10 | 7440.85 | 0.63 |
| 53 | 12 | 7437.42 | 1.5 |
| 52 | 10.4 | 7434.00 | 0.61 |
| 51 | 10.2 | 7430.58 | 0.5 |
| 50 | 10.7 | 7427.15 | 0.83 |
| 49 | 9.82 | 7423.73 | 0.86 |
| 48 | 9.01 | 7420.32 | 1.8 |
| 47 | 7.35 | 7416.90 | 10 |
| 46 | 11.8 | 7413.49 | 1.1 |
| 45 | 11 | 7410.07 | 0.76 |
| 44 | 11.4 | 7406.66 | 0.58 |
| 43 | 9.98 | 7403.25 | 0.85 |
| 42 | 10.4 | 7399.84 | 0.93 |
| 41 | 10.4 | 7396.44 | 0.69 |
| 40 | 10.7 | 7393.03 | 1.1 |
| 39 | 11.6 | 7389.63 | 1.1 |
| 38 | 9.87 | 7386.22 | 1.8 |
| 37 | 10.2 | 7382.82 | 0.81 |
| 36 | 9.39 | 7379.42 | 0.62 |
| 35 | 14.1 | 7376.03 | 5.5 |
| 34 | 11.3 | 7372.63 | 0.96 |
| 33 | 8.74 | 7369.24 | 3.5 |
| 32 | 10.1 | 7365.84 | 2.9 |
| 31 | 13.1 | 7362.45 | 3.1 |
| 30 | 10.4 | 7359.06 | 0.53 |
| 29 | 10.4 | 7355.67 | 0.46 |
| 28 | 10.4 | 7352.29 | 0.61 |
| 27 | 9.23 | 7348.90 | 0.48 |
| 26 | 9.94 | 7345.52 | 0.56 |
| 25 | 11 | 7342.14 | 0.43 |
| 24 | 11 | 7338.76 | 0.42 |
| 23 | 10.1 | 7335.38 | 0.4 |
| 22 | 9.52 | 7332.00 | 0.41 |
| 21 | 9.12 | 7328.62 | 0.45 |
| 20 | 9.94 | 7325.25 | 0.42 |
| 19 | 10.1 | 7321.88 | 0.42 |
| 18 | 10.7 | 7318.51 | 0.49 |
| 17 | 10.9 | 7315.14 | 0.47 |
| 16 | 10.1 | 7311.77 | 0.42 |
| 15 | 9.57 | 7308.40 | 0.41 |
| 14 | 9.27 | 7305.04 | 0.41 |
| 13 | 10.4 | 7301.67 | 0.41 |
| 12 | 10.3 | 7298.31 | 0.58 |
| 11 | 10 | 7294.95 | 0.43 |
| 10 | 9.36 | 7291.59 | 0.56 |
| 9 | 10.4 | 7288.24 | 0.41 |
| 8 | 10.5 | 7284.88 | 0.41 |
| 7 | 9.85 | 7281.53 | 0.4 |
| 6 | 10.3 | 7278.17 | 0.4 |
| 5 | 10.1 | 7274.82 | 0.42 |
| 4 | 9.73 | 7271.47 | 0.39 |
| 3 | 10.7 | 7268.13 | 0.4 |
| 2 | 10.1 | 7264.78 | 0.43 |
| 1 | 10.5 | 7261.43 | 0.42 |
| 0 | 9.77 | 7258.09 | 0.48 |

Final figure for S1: -2.6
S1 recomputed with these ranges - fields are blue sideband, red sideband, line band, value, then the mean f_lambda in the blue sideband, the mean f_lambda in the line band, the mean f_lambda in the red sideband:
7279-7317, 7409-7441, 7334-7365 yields -1.5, 10.1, 10.6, 10.2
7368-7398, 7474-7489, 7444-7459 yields -0.4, 10.7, 11.1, 10.8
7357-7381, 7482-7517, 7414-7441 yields 2.0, 11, 10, 10.6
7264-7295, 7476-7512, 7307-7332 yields 0.4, 10.1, 10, 10.5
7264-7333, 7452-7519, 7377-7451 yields -0.1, 10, 10.5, 10.7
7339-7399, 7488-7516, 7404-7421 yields 0.7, 10.6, 10.2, 10.4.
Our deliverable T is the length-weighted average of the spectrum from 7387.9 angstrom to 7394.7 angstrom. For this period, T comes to 11.1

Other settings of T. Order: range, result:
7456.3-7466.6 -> 11.8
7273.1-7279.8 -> 10.2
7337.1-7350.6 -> 10.3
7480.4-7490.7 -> 11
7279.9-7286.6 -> 10.2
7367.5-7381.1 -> 10.9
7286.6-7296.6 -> 9.92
